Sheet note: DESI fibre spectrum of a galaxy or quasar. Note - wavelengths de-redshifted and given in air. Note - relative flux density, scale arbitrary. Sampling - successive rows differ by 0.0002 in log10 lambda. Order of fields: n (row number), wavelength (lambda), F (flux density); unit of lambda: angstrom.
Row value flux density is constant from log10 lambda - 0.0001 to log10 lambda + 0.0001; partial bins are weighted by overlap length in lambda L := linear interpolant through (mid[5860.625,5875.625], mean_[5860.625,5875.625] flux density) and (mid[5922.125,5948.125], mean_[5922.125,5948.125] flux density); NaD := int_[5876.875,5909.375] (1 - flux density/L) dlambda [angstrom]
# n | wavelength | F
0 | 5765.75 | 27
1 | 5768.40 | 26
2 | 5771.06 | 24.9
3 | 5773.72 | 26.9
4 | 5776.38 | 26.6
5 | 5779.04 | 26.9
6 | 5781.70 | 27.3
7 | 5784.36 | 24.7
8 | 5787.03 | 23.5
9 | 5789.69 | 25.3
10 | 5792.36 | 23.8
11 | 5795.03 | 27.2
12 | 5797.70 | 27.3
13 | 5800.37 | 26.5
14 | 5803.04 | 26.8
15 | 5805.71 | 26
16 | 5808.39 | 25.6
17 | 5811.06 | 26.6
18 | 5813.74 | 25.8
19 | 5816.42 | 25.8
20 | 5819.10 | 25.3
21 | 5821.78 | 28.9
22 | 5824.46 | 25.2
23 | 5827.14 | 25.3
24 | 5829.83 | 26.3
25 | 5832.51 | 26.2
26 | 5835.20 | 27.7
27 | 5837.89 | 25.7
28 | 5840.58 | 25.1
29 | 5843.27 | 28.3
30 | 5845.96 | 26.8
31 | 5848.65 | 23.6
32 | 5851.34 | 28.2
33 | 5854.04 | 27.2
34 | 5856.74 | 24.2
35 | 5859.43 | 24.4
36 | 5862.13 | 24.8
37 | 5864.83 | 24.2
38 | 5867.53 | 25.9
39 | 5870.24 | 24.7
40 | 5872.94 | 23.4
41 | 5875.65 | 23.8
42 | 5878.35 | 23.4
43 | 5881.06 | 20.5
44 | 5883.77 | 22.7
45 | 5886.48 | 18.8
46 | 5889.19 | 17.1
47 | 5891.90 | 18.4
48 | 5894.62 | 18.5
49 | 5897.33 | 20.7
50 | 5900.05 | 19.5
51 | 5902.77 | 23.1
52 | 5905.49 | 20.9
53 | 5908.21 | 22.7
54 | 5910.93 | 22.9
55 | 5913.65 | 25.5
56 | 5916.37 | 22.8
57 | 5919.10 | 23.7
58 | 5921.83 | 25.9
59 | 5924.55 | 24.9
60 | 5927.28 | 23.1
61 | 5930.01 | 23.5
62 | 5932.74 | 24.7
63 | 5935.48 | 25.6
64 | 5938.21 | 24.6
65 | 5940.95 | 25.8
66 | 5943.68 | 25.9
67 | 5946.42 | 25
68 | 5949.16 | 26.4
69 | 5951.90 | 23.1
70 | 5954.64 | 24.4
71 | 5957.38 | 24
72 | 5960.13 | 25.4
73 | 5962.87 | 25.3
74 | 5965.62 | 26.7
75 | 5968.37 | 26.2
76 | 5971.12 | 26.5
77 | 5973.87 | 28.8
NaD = 5.4 angstrom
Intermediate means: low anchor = 24.5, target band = 20.5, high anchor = 24.9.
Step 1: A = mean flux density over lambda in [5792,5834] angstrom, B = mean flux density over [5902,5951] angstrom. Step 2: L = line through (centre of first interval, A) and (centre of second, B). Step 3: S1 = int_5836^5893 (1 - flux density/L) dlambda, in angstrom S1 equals 3.3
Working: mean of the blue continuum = 26.2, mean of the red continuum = 24.3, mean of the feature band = 23.9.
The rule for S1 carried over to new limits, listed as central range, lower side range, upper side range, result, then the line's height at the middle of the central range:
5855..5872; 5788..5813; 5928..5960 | 0.5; 25.5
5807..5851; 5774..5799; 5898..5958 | -1.5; 25.3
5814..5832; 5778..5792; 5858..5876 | -0.8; 25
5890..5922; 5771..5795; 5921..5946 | 4.1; 25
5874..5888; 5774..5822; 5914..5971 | 2.0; 25.4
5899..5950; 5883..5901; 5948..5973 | -4.3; 22.2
